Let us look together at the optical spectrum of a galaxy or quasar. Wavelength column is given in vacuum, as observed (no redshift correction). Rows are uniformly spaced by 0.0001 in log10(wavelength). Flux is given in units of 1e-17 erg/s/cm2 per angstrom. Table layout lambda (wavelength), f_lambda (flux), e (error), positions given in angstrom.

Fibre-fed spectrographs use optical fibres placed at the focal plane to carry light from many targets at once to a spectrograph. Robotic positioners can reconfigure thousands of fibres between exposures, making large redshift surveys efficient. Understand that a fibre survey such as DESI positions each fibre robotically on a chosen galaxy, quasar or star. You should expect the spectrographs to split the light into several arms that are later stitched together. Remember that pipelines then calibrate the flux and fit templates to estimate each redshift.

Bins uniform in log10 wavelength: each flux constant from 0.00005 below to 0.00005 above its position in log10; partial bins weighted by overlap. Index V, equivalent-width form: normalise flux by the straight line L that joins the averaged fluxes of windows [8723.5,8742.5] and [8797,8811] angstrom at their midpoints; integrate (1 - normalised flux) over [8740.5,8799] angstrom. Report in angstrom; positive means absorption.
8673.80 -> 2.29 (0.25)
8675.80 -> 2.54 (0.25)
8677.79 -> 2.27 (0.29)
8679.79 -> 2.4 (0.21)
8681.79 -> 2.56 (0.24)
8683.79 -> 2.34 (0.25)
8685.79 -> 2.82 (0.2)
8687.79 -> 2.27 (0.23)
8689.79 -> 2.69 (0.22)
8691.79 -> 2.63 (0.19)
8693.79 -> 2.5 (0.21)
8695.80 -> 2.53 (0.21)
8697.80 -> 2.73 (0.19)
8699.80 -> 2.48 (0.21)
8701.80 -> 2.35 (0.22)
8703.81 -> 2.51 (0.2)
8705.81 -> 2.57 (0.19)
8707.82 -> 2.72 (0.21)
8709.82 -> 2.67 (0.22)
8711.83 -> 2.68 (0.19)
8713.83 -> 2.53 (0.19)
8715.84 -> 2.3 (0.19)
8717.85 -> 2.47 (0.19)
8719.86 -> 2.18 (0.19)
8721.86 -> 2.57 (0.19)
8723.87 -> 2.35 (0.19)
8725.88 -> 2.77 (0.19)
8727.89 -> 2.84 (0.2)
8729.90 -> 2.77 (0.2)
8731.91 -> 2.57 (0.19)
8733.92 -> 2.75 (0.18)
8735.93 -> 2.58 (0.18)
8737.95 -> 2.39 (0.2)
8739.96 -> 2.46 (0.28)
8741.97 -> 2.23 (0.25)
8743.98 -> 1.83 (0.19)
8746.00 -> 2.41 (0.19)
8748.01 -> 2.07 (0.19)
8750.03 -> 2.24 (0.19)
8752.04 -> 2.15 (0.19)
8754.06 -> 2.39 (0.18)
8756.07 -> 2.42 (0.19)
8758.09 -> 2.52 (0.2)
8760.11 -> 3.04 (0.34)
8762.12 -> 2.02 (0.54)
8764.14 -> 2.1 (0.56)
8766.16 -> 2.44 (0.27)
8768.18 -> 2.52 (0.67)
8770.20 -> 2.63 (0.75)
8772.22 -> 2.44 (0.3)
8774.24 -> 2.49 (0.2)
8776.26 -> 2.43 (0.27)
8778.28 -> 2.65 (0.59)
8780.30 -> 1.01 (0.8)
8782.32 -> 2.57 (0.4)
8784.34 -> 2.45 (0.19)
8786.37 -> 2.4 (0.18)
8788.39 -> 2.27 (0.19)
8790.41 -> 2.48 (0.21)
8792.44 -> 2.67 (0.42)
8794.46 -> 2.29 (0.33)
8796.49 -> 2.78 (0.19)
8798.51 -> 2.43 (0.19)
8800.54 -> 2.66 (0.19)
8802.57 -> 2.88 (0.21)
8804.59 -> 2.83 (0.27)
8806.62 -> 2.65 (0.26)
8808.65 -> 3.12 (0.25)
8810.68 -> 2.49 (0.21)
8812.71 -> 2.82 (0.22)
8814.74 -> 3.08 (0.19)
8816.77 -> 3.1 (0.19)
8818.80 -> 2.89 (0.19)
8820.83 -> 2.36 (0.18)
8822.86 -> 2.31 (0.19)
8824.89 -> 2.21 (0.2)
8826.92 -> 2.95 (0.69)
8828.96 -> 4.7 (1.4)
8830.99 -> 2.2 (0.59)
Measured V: 6.74 angstrom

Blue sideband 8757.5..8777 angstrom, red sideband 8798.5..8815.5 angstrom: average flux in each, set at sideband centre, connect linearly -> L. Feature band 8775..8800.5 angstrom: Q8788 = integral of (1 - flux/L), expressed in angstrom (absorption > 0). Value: 2.4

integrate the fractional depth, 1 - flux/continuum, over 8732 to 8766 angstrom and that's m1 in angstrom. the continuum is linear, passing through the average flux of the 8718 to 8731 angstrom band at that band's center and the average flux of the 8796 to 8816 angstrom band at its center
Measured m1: 3.6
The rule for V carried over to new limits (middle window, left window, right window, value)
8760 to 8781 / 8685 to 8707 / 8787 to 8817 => 2.5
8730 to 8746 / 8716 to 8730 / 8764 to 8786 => 0.4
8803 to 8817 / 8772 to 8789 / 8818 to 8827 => -2.4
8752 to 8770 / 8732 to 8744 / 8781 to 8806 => 0.4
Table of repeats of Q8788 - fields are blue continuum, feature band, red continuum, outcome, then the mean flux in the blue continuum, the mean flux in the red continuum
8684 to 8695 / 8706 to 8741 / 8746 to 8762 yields -1.4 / 2.56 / 2.38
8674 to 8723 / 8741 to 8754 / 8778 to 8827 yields 1.9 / 2.51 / 2.57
